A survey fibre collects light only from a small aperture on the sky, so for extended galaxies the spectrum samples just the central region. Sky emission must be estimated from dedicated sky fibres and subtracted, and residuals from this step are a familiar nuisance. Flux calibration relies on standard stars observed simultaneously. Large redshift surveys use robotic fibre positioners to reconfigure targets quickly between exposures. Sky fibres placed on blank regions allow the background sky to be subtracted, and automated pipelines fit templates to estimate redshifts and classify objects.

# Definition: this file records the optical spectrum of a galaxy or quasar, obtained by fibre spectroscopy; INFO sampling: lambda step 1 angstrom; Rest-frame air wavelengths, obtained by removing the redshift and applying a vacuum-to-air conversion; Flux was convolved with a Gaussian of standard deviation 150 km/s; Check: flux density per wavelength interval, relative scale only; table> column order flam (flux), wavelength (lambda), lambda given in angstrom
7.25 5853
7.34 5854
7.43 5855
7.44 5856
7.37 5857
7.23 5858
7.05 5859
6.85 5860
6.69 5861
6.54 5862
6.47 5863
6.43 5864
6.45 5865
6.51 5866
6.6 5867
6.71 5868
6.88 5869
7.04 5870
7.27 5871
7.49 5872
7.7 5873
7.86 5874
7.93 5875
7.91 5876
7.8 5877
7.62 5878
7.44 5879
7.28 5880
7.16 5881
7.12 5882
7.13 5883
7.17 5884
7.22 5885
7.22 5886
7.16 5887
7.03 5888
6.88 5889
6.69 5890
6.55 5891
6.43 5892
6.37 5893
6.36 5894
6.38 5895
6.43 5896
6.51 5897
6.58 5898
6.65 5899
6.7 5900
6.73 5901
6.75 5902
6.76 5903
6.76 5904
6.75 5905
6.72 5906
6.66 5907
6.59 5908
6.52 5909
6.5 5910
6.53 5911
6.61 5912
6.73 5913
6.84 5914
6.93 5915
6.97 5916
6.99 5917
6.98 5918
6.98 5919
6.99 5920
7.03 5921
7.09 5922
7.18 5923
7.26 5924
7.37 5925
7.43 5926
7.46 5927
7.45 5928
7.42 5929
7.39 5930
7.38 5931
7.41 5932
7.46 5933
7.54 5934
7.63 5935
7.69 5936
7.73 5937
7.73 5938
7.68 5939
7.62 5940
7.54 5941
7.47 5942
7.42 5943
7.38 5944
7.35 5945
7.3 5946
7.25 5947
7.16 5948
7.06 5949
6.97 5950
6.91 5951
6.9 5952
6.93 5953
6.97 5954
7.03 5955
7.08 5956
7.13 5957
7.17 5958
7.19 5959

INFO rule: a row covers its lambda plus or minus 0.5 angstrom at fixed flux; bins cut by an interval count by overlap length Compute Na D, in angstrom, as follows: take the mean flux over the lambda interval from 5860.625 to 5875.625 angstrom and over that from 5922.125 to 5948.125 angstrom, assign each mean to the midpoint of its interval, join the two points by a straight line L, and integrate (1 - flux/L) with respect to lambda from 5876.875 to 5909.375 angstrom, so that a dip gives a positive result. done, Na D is 1.4 angstrom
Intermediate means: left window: 6.98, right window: 7.45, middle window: 6.84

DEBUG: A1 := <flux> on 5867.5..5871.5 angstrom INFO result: 6.97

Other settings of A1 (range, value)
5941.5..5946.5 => 7.38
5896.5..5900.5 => 6.61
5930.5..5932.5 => 7.39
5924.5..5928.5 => 7.43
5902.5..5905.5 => 6.76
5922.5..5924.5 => 7.22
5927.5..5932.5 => 7.41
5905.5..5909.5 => 6.62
